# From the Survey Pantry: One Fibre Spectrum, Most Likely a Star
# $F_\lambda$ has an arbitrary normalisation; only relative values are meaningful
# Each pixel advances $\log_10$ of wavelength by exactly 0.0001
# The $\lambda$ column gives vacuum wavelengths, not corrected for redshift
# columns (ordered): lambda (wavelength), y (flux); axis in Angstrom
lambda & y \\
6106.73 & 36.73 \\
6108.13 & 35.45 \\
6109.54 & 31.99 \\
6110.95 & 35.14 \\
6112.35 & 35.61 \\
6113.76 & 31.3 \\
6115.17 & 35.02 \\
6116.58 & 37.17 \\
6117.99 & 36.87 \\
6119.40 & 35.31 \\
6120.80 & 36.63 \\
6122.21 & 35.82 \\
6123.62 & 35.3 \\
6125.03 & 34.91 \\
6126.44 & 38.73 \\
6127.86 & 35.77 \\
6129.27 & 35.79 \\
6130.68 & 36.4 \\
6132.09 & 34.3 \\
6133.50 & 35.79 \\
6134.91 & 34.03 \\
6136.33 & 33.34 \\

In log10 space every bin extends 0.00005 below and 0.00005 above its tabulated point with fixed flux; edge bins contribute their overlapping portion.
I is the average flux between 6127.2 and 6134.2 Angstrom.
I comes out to 35.6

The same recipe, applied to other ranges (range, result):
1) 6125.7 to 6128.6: 37.1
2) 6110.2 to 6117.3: 34.8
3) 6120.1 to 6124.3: 36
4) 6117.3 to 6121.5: 36.3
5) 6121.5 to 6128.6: 36.1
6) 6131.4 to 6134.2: 35.1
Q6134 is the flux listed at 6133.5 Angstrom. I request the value 35.79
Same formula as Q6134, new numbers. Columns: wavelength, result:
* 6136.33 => 33.34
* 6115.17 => 35.02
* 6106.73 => 36.73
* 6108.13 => 35.45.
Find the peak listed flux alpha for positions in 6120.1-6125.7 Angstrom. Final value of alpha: 36.63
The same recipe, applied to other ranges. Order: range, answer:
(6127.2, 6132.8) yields 36.4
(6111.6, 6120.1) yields 37.17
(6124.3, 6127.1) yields 38.73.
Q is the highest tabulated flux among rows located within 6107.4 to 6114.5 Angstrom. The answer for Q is 35.61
